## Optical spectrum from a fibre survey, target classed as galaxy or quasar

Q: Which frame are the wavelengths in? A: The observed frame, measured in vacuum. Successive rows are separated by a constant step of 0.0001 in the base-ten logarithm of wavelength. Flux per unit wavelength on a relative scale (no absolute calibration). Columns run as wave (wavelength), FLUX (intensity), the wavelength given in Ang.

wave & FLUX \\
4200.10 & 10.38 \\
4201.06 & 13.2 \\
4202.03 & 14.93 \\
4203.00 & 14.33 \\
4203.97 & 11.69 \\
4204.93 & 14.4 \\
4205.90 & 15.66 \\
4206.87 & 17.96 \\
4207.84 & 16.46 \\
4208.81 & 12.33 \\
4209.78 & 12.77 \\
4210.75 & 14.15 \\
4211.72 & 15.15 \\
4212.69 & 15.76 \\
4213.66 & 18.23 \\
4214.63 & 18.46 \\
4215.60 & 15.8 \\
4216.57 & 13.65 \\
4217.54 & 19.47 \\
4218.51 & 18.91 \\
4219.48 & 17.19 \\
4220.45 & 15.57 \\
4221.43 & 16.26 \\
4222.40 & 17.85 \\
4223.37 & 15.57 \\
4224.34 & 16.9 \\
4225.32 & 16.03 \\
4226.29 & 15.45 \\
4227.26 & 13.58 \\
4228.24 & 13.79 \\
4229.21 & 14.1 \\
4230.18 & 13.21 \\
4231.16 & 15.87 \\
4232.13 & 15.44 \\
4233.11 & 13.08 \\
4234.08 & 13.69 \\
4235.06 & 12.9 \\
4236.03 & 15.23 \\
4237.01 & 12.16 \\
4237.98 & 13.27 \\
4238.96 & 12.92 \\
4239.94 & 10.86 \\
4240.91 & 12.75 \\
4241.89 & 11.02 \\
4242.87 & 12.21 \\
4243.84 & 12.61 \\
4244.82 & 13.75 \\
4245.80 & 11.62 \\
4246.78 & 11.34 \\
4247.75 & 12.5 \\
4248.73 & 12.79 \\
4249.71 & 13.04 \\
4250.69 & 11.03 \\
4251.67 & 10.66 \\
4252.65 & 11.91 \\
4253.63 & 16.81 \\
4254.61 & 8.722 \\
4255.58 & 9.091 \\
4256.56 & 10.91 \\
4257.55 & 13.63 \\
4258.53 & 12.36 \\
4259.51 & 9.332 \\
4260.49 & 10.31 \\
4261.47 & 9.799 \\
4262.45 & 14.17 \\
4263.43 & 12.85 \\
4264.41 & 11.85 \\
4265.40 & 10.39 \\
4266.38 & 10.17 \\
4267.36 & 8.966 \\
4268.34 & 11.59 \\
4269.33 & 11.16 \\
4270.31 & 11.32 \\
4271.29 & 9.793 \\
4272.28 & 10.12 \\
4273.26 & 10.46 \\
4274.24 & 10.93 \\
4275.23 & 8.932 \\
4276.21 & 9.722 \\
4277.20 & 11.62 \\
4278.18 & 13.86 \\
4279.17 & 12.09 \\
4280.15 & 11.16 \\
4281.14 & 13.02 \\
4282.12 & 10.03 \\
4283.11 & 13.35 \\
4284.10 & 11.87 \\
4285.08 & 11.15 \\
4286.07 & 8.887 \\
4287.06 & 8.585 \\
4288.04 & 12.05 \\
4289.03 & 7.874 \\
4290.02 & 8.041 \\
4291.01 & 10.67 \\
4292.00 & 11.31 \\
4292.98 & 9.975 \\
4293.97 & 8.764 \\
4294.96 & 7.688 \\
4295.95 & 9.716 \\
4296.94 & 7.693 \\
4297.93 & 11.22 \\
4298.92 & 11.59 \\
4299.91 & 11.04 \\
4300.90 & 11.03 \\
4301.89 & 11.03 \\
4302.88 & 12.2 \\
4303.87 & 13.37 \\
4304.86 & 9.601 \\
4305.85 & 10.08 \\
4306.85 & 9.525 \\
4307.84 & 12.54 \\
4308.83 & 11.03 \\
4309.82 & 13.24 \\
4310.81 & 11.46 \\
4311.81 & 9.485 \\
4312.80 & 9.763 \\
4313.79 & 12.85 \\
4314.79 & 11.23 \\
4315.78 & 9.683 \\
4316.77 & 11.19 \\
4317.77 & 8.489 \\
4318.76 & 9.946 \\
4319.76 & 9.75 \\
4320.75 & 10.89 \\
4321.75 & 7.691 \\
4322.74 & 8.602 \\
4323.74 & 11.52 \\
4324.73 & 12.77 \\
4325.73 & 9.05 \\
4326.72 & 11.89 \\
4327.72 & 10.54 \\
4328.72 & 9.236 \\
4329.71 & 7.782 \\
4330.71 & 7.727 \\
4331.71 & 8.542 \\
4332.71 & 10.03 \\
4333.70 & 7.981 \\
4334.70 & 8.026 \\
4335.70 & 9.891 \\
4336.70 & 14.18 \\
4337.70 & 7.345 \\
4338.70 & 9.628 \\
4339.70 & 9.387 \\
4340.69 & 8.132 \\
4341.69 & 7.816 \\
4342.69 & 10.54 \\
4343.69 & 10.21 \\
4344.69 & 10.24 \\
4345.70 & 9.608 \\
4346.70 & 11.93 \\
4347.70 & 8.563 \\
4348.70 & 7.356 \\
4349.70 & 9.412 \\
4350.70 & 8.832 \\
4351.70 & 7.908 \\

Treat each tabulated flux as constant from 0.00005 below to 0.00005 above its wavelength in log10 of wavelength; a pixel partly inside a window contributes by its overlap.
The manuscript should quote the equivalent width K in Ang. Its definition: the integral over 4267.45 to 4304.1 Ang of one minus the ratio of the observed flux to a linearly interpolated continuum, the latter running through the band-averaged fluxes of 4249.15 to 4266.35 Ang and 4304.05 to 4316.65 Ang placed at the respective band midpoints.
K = 1.9 Ang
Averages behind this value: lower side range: 11.5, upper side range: 10.9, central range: 10.6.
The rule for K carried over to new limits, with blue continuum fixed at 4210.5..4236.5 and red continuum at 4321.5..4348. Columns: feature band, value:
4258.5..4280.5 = 3.6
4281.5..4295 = 2.2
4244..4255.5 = 1.7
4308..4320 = 0.0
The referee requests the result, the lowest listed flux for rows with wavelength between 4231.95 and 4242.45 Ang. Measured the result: 10.86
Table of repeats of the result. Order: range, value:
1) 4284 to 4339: 7.345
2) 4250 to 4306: 7.688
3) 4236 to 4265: 8.722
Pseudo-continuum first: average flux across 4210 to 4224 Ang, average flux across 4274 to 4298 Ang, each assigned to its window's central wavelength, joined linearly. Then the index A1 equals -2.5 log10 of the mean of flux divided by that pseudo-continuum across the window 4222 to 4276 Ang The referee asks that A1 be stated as 0.11 mag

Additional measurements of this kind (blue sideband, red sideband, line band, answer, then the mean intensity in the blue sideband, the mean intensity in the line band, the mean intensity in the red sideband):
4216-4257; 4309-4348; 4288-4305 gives 0.100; 13.7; 10.2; 9.93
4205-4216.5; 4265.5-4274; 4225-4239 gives -0.025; 15.6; 14.1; 10.5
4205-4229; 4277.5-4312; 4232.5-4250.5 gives 0.133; 15.9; 12.6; 10.8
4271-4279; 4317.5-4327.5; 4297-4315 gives -0.083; 10.8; 11.2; 10.1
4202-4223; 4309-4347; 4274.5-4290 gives 0.133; 15.8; 10.9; 9.95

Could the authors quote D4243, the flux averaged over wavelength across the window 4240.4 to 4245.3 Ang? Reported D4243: 12.5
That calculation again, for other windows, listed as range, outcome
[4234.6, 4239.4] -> 13.3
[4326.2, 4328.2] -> 11.2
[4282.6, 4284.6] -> 12.6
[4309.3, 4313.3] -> 11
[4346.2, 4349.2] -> 9.29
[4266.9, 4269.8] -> 10.6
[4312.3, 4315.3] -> 11.3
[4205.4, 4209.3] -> 15.6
